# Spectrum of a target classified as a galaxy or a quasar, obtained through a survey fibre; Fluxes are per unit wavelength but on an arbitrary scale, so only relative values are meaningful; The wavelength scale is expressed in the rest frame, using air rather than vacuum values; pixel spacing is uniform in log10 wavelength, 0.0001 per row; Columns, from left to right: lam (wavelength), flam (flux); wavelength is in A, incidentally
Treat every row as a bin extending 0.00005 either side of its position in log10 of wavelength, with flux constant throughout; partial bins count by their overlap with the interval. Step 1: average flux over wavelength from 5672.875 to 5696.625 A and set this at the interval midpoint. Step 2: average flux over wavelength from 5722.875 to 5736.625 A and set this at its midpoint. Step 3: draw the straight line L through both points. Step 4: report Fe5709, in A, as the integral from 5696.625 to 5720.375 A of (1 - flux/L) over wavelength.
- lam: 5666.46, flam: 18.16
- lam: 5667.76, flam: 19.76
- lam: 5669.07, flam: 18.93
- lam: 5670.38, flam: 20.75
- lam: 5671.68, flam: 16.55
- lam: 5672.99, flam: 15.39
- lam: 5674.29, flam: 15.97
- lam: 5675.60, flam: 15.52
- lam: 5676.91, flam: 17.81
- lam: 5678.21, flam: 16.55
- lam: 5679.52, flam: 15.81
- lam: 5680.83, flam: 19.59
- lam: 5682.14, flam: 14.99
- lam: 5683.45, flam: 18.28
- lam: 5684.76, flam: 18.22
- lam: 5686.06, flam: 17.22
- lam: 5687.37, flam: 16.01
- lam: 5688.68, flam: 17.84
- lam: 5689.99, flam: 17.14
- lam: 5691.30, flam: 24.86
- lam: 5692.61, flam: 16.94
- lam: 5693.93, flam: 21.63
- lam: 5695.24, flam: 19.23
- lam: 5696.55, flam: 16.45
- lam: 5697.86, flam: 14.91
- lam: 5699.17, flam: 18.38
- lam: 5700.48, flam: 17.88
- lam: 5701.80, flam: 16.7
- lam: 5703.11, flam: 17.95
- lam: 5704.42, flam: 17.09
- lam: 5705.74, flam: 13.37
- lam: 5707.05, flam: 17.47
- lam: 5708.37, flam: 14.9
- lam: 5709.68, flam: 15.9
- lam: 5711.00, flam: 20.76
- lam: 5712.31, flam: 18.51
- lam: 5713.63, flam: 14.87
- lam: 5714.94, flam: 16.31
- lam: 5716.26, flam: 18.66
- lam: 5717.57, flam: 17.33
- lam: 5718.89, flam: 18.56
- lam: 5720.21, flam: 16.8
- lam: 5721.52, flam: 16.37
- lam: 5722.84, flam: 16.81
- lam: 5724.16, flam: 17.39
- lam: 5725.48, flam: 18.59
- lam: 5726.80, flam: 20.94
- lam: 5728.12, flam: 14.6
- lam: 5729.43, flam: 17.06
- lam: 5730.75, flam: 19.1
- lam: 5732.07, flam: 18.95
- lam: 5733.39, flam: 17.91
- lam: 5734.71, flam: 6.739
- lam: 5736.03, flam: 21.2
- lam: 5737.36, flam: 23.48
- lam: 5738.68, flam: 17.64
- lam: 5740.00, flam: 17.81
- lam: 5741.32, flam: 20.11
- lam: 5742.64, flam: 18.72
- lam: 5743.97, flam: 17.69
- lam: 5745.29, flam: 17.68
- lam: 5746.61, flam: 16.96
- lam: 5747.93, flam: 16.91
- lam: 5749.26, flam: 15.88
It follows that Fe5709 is 0.6 A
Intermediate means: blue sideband 17.7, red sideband 17.2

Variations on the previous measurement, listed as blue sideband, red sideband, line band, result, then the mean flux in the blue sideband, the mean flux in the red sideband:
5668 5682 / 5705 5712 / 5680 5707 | -1.3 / 17.3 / 16.6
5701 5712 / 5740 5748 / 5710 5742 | -0.5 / 16.8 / 18.1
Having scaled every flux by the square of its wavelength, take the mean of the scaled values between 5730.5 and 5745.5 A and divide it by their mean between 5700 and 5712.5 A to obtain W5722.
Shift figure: 1.1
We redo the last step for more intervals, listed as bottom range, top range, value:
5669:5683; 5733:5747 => 1.07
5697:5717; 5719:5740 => 1.05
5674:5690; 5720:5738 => 1.05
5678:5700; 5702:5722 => 0.96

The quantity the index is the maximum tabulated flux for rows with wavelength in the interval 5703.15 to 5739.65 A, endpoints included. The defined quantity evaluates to 23.48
